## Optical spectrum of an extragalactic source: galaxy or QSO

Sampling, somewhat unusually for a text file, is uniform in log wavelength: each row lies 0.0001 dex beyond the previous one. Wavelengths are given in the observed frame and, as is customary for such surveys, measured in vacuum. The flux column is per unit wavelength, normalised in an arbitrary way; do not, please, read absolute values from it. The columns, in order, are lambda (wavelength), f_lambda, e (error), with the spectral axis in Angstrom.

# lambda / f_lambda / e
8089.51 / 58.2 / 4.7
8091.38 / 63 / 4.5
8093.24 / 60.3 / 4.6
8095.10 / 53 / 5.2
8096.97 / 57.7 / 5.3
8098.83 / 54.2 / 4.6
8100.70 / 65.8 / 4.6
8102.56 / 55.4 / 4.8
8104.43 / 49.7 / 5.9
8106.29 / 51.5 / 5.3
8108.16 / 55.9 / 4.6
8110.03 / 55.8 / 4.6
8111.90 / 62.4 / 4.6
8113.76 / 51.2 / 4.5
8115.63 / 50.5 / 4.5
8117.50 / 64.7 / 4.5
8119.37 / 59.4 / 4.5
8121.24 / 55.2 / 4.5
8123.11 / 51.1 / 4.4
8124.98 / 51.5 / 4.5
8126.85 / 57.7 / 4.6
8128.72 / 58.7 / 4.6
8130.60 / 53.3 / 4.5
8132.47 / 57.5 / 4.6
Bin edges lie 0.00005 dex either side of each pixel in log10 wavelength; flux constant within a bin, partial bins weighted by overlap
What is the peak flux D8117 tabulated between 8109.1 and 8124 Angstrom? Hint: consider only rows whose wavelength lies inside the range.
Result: 64.7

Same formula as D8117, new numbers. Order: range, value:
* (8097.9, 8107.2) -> 65.8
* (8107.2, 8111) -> 55.9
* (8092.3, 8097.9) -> 60.3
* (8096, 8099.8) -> 57.7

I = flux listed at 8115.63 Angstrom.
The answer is 50.5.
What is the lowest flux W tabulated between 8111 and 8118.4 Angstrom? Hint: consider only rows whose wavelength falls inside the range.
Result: 50.5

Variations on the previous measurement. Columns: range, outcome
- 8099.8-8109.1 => 49.7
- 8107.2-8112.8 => 55.8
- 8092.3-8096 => 53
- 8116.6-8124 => 51.1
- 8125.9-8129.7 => 57.7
